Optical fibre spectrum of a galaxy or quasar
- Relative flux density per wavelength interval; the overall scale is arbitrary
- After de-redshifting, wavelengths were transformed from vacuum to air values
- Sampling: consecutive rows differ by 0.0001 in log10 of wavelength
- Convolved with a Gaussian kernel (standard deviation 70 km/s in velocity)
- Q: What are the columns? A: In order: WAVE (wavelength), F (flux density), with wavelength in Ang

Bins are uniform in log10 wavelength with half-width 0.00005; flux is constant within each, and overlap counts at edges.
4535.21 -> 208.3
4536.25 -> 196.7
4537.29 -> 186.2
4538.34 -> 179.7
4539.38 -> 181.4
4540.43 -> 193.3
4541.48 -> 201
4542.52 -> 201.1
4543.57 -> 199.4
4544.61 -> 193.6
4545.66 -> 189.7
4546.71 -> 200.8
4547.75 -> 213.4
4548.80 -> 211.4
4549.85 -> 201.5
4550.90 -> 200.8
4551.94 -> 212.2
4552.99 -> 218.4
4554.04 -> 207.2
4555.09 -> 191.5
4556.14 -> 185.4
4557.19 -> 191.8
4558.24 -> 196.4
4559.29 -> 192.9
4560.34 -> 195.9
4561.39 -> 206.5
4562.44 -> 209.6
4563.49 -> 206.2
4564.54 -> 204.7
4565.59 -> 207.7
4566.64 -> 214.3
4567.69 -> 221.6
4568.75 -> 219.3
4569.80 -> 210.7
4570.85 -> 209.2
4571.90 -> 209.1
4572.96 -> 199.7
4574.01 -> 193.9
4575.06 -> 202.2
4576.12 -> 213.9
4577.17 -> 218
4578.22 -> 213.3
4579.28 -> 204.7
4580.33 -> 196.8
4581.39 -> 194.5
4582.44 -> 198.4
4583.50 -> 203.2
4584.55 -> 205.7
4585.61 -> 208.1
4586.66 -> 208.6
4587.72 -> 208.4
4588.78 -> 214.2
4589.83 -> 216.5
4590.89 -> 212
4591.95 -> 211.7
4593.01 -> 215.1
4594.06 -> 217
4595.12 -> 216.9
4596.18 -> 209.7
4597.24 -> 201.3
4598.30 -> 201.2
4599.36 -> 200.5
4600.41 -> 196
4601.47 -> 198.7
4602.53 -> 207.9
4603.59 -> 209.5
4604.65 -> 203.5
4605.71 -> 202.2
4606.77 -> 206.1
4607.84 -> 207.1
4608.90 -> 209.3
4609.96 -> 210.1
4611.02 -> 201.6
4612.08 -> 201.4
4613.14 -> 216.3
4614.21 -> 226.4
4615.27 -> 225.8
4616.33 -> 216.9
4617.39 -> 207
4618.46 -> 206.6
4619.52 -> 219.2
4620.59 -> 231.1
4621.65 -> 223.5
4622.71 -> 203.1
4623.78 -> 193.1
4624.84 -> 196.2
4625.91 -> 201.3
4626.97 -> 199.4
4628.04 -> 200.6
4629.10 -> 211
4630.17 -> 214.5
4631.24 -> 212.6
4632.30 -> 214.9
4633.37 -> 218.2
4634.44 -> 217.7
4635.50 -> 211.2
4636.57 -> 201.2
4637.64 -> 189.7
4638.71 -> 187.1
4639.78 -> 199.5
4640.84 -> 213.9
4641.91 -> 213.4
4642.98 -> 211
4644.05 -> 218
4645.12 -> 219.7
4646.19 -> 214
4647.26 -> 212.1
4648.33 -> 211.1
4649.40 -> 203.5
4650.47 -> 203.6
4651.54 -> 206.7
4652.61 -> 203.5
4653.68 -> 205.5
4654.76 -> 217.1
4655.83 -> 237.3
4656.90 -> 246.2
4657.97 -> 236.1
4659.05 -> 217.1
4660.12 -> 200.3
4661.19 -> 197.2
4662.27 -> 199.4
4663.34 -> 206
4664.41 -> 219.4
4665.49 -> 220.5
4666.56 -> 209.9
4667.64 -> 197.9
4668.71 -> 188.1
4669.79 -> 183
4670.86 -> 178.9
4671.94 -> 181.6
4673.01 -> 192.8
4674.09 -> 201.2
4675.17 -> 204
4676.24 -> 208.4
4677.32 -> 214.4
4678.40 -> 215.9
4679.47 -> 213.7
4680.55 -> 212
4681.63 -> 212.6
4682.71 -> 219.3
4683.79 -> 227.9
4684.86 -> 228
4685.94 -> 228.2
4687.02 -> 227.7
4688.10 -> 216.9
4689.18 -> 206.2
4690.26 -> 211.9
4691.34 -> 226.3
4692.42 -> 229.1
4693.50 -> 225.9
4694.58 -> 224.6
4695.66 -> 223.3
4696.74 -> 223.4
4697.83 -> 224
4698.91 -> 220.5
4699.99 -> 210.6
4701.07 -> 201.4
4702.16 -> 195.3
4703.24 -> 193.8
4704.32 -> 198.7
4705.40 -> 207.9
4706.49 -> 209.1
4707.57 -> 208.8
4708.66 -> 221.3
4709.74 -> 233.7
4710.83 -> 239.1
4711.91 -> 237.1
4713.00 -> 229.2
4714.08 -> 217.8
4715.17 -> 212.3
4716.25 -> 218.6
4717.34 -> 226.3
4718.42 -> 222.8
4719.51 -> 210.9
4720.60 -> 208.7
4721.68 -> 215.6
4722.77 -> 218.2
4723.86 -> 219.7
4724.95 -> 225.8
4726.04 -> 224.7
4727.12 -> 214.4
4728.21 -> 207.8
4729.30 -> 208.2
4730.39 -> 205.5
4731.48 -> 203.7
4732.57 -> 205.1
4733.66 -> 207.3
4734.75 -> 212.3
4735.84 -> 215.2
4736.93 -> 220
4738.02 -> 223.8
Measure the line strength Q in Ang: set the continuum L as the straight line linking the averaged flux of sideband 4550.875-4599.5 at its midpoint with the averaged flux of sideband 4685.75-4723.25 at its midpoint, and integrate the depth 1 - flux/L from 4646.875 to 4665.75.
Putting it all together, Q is 0.0 Ang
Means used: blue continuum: 206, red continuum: 218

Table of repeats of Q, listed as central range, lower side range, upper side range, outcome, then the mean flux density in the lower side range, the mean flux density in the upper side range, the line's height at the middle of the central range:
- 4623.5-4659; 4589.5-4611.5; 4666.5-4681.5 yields -1.3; 207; 200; 203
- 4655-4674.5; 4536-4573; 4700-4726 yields 0.5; 202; 216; 212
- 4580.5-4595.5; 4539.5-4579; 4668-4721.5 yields -0.2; 204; 214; 206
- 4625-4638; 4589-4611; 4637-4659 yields 0.2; 208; 212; 211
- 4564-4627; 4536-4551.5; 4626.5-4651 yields -1.6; 197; 209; 203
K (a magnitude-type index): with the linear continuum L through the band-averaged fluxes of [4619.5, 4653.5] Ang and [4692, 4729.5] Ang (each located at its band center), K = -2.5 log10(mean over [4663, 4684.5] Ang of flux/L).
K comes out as 0.038 mag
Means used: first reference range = 208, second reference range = 217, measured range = 206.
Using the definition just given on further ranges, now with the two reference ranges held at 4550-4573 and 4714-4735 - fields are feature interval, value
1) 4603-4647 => 0.00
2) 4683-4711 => -0.02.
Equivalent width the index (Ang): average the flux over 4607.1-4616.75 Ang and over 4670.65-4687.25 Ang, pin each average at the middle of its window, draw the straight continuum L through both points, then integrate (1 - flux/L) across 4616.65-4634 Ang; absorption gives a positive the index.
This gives 0.2 Ang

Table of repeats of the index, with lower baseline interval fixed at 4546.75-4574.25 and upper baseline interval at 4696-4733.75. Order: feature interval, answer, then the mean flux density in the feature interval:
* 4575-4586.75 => 0.05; 206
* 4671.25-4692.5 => -0.03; 213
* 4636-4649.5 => 0.20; 207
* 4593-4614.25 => 0.10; 207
